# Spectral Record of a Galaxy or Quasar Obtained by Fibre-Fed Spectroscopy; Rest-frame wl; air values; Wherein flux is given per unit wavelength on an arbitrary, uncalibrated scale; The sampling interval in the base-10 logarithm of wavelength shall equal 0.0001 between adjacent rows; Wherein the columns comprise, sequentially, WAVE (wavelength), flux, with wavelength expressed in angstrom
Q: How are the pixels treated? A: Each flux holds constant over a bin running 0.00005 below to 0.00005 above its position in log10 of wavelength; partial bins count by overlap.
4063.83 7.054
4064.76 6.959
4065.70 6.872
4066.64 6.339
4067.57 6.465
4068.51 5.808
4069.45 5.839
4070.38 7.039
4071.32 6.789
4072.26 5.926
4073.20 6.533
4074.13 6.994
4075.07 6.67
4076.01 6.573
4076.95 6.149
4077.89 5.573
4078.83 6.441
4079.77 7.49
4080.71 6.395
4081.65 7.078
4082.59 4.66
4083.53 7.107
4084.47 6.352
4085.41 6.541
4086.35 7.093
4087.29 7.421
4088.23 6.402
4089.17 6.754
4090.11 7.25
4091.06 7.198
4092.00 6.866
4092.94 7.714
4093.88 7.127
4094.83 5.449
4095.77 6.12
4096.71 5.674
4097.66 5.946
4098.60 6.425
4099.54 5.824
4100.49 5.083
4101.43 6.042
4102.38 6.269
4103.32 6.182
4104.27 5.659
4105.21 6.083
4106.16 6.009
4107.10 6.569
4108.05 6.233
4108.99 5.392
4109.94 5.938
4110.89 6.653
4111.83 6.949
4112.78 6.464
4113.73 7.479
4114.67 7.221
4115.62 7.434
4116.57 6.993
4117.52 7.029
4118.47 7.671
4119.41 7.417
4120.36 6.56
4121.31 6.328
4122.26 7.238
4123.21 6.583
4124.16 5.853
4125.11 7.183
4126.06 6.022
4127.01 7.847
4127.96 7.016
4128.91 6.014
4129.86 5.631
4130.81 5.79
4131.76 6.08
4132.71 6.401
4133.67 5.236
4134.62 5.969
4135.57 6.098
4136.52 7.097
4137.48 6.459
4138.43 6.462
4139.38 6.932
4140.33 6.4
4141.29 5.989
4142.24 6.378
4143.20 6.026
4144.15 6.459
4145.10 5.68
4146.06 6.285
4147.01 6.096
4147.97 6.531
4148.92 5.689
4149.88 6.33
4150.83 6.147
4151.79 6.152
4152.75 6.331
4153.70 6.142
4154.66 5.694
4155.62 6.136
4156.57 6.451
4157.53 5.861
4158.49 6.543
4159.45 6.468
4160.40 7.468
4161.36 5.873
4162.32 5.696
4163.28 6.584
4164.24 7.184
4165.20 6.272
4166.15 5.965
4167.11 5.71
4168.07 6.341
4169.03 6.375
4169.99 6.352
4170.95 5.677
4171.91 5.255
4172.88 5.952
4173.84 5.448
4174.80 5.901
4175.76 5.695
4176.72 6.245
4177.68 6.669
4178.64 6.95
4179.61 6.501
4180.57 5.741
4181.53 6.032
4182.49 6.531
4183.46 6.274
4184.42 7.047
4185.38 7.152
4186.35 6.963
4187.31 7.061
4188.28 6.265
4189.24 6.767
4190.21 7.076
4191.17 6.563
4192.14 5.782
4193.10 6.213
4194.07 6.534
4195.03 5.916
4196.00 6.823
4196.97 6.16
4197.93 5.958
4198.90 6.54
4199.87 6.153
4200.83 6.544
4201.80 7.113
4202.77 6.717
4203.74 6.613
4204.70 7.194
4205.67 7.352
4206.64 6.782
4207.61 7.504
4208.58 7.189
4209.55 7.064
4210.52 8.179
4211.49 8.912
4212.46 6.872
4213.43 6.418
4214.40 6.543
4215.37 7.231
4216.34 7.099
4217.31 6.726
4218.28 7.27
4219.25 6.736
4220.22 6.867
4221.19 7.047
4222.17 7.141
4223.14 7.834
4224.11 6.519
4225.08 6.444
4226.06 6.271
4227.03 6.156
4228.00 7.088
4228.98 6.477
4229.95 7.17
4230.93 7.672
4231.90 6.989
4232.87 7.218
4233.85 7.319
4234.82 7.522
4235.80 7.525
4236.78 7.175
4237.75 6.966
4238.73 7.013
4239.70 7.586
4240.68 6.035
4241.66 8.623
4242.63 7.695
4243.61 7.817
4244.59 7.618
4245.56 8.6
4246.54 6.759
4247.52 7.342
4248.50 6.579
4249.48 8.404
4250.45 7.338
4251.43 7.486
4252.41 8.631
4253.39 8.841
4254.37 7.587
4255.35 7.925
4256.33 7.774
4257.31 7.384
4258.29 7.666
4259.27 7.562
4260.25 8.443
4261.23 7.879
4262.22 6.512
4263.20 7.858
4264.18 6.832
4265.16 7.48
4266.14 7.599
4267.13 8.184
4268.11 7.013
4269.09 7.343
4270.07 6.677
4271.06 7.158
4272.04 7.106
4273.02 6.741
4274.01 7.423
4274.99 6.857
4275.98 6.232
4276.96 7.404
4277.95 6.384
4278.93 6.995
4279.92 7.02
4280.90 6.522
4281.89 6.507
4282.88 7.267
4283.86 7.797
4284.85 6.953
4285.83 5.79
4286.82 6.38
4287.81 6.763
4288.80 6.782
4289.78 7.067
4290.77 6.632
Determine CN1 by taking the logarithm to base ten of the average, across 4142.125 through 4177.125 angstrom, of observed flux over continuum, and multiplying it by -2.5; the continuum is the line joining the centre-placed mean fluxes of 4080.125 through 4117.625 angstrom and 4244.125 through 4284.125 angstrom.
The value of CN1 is 0.11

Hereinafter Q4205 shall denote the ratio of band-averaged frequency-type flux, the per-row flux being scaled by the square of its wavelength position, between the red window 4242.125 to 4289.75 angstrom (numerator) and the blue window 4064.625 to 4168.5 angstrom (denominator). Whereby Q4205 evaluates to 1.2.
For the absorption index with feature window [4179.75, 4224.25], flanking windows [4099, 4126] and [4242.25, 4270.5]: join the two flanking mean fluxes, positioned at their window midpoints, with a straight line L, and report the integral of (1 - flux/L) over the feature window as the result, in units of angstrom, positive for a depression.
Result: 2.4 angstrom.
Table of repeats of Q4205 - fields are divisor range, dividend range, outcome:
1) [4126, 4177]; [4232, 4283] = 1.25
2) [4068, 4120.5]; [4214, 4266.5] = 1.21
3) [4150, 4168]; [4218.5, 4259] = 1.22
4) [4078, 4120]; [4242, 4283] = 1.22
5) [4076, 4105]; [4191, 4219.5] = 1.13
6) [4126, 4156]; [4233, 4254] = 1.27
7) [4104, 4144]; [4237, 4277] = 1.22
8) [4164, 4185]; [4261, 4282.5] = 1.20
